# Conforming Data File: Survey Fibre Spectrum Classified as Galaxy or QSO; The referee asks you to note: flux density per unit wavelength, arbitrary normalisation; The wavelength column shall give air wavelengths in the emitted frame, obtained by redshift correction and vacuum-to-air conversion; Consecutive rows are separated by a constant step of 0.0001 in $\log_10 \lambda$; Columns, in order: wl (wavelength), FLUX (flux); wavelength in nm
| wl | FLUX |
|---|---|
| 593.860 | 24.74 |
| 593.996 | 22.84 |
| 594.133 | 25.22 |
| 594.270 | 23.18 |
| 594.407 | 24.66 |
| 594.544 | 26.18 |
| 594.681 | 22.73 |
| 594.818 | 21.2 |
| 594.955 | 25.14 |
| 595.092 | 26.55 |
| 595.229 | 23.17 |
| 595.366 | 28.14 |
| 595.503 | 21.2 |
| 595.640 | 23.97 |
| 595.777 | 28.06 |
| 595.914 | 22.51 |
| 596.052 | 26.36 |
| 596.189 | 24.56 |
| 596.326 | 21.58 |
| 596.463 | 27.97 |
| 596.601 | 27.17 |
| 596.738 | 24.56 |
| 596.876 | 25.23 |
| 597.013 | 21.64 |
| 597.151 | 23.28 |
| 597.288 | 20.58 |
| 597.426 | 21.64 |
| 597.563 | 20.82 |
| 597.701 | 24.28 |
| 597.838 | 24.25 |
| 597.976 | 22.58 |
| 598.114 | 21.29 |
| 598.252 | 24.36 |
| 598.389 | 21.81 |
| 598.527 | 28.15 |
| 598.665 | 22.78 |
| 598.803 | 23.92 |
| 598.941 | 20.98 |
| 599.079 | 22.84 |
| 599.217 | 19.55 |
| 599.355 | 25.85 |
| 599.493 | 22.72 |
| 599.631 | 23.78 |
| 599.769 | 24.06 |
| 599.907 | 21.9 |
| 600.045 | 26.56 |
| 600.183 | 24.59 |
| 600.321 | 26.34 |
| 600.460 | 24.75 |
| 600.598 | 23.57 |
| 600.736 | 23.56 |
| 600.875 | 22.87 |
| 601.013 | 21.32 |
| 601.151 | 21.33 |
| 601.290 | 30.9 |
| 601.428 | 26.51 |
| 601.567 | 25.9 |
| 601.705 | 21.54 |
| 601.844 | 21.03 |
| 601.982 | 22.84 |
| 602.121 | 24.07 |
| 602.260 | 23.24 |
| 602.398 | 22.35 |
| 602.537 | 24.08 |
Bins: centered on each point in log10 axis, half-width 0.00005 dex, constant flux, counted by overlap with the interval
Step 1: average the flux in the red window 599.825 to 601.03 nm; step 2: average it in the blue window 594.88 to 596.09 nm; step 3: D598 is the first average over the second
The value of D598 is 0.96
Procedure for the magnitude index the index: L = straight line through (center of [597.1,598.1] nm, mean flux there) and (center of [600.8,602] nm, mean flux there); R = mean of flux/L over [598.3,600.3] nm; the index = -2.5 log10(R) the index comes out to -0.03 mag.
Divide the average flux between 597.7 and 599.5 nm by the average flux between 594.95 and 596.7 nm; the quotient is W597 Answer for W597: 0.9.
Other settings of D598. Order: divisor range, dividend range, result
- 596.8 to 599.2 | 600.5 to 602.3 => 1.04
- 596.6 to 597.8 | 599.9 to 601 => 1.05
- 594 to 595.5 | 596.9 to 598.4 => 0.92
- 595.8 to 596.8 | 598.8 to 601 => 0.94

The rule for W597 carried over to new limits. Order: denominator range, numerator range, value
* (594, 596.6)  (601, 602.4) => 0.97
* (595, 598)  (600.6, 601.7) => 1.01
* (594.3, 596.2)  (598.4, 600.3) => 0.96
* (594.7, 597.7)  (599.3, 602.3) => 1.00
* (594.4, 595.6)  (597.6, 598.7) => 0.97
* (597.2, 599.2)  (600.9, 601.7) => 1.09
